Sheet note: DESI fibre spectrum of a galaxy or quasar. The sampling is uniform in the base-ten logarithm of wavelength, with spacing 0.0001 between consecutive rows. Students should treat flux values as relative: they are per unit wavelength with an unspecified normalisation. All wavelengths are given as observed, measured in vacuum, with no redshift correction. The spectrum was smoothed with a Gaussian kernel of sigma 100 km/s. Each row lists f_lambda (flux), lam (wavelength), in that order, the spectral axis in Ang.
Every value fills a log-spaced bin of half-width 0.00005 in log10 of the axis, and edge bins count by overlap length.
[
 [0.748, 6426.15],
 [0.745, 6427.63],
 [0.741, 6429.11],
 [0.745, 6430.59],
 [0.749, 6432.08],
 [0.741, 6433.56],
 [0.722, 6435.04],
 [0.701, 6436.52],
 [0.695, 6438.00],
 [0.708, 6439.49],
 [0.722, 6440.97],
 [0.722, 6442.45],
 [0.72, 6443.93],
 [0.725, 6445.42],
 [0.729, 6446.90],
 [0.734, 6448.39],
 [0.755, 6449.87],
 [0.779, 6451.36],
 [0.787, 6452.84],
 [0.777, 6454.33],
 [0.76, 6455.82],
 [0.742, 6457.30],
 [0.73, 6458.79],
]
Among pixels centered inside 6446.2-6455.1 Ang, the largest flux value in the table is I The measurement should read 0.787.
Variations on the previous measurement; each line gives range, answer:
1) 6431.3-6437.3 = 0.749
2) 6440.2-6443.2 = 0.722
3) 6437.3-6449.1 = 0.734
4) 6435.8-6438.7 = 0.701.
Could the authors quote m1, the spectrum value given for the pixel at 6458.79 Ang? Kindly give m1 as 0.73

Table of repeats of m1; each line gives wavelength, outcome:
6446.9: 0.729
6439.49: 0.708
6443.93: 0.72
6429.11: 0.741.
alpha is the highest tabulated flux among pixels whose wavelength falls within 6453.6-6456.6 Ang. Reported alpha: 0.777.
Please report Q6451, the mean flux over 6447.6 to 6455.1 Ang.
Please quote 0.765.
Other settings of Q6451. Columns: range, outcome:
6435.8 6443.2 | 0.71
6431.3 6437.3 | 0.728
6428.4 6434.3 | 0.743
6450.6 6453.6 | 0.782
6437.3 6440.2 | 0.7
